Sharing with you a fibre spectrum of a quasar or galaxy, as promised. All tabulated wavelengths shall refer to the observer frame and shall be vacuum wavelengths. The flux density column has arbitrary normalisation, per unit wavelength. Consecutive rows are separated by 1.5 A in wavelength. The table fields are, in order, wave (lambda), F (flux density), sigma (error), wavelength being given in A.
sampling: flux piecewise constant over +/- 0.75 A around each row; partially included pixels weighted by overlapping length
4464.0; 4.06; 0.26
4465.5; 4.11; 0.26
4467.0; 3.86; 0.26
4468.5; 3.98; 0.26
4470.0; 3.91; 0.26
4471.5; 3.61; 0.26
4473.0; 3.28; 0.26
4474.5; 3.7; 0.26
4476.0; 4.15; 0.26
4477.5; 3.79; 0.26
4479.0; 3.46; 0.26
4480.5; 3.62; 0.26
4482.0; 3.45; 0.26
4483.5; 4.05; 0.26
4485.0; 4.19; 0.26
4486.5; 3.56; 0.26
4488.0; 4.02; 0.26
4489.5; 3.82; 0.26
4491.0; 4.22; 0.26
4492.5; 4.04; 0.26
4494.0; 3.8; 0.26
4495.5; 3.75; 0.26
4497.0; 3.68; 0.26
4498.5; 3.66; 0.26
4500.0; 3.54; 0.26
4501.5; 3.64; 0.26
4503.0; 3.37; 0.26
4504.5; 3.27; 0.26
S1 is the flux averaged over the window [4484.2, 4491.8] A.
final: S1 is 3.96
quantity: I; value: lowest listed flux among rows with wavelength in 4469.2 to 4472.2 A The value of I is 3.61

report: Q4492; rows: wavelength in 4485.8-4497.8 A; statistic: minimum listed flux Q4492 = 3.56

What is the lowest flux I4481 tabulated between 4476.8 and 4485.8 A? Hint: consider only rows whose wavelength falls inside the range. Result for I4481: 3.45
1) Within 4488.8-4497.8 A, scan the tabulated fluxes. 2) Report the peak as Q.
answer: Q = 4.22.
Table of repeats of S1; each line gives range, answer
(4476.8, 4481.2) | 3.62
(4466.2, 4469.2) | 3.92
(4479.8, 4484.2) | 3.7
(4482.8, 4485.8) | 4.11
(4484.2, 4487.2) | 3.88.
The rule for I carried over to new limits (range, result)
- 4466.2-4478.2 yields 3.28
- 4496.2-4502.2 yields 3.54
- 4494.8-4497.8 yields 3.68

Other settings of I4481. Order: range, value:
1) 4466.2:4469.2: 3.86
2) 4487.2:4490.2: 3.82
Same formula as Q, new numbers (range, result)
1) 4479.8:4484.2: 4.05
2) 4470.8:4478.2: 4.15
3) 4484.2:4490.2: 4.19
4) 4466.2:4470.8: 3.98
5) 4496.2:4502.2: 3.68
